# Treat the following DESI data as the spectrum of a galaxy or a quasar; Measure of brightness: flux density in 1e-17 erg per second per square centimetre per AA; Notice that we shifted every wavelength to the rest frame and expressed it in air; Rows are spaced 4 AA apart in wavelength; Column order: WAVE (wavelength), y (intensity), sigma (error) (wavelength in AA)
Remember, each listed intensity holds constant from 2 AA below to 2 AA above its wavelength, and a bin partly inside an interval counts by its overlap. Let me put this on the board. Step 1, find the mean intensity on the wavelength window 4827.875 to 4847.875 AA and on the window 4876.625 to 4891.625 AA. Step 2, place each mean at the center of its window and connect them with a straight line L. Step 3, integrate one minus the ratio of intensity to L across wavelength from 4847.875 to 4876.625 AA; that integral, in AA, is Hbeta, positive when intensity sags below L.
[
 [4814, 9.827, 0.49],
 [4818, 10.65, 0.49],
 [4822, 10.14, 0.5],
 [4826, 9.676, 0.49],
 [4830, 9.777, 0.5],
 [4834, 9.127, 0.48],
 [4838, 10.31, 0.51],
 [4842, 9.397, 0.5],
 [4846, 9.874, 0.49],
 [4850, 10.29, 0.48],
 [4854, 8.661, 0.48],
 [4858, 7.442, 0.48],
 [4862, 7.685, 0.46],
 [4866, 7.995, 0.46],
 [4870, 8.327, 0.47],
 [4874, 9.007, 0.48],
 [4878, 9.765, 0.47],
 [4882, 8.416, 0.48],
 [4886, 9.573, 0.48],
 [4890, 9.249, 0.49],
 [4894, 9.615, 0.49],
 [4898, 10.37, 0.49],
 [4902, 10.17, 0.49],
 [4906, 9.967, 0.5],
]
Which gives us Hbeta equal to 2.8 AA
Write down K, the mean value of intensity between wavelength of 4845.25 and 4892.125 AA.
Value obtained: 8.83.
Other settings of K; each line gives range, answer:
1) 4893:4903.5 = 10.1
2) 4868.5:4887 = 9.01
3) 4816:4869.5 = 9.28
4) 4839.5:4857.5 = 9.4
